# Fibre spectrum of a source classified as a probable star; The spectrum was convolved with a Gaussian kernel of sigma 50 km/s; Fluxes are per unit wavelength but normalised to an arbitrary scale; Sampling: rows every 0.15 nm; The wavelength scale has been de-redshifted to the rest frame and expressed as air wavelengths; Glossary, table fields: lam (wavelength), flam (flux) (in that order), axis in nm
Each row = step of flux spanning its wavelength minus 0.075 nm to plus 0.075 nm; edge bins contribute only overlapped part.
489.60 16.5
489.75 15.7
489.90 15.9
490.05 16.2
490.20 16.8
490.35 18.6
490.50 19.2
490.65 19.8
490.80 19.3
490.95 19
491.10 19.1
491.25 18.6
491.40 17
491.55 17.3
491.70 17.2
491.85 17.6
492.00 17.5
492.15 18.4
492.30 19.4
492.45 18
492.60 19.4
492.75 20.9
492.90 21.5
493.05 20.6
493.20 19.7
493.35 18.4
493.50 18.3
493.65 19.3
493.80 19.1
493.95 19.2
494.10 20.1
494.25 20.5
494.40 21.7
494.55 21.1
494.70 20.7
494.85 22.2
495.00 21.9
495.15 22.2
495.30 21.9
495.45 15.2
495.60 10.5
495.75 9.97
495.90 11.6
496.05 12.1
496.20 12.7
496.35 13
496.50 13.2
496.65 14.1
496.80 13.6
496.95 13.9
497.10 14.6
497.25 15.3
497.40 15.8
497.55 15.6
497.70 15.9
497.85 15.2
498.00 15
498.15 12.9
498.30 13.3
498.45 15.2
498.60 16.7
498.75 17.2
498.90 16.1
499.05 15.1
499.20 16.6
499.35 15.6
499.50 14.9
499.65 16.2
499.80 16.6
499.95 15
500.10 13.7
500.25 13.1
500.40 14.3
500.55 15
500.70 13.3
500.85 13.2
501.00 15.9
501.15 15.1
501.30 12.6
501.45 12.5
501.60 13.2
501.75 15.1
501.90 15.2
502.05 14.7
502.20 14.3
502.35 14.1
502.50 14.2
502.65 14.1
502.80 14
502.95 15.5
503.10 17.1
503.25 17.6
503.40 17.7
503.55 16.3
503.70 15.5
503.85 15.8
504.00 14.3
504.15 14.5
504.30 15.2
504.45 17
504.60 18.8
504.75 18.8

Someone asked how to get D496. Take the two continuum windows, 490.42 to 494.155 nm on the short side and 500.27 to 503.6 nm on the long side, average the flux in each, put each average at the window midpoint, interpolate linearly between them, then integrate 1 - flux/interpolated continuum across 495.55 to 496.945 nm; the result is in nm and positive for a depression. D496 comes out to 0.388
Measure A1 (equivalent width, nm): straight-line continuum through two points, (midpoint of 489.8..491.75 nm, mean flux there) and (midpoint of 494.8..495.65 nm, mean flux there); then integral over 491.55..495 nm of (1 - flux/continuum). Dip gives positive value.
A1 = -0.174 nm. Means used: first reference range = 18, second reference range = 19.1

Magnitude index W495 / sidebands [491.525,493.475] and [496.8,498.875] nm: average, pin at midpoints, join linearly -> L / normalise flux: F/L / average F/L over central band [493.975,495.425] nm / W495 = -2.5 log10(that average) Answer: -0.21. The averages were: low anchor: 18.9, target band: 21.1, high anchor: 15.1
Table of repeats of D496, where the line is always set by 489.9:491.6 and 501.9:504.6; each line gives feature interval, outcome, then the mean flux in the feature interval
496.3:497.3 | 0.17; 13.9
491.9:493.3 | -0.13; 19.4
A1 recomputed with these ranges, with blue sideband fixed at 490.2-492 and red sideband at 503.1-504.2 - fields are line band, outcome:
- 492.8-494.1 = -0.121 nm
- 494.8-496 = 0.058 nm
